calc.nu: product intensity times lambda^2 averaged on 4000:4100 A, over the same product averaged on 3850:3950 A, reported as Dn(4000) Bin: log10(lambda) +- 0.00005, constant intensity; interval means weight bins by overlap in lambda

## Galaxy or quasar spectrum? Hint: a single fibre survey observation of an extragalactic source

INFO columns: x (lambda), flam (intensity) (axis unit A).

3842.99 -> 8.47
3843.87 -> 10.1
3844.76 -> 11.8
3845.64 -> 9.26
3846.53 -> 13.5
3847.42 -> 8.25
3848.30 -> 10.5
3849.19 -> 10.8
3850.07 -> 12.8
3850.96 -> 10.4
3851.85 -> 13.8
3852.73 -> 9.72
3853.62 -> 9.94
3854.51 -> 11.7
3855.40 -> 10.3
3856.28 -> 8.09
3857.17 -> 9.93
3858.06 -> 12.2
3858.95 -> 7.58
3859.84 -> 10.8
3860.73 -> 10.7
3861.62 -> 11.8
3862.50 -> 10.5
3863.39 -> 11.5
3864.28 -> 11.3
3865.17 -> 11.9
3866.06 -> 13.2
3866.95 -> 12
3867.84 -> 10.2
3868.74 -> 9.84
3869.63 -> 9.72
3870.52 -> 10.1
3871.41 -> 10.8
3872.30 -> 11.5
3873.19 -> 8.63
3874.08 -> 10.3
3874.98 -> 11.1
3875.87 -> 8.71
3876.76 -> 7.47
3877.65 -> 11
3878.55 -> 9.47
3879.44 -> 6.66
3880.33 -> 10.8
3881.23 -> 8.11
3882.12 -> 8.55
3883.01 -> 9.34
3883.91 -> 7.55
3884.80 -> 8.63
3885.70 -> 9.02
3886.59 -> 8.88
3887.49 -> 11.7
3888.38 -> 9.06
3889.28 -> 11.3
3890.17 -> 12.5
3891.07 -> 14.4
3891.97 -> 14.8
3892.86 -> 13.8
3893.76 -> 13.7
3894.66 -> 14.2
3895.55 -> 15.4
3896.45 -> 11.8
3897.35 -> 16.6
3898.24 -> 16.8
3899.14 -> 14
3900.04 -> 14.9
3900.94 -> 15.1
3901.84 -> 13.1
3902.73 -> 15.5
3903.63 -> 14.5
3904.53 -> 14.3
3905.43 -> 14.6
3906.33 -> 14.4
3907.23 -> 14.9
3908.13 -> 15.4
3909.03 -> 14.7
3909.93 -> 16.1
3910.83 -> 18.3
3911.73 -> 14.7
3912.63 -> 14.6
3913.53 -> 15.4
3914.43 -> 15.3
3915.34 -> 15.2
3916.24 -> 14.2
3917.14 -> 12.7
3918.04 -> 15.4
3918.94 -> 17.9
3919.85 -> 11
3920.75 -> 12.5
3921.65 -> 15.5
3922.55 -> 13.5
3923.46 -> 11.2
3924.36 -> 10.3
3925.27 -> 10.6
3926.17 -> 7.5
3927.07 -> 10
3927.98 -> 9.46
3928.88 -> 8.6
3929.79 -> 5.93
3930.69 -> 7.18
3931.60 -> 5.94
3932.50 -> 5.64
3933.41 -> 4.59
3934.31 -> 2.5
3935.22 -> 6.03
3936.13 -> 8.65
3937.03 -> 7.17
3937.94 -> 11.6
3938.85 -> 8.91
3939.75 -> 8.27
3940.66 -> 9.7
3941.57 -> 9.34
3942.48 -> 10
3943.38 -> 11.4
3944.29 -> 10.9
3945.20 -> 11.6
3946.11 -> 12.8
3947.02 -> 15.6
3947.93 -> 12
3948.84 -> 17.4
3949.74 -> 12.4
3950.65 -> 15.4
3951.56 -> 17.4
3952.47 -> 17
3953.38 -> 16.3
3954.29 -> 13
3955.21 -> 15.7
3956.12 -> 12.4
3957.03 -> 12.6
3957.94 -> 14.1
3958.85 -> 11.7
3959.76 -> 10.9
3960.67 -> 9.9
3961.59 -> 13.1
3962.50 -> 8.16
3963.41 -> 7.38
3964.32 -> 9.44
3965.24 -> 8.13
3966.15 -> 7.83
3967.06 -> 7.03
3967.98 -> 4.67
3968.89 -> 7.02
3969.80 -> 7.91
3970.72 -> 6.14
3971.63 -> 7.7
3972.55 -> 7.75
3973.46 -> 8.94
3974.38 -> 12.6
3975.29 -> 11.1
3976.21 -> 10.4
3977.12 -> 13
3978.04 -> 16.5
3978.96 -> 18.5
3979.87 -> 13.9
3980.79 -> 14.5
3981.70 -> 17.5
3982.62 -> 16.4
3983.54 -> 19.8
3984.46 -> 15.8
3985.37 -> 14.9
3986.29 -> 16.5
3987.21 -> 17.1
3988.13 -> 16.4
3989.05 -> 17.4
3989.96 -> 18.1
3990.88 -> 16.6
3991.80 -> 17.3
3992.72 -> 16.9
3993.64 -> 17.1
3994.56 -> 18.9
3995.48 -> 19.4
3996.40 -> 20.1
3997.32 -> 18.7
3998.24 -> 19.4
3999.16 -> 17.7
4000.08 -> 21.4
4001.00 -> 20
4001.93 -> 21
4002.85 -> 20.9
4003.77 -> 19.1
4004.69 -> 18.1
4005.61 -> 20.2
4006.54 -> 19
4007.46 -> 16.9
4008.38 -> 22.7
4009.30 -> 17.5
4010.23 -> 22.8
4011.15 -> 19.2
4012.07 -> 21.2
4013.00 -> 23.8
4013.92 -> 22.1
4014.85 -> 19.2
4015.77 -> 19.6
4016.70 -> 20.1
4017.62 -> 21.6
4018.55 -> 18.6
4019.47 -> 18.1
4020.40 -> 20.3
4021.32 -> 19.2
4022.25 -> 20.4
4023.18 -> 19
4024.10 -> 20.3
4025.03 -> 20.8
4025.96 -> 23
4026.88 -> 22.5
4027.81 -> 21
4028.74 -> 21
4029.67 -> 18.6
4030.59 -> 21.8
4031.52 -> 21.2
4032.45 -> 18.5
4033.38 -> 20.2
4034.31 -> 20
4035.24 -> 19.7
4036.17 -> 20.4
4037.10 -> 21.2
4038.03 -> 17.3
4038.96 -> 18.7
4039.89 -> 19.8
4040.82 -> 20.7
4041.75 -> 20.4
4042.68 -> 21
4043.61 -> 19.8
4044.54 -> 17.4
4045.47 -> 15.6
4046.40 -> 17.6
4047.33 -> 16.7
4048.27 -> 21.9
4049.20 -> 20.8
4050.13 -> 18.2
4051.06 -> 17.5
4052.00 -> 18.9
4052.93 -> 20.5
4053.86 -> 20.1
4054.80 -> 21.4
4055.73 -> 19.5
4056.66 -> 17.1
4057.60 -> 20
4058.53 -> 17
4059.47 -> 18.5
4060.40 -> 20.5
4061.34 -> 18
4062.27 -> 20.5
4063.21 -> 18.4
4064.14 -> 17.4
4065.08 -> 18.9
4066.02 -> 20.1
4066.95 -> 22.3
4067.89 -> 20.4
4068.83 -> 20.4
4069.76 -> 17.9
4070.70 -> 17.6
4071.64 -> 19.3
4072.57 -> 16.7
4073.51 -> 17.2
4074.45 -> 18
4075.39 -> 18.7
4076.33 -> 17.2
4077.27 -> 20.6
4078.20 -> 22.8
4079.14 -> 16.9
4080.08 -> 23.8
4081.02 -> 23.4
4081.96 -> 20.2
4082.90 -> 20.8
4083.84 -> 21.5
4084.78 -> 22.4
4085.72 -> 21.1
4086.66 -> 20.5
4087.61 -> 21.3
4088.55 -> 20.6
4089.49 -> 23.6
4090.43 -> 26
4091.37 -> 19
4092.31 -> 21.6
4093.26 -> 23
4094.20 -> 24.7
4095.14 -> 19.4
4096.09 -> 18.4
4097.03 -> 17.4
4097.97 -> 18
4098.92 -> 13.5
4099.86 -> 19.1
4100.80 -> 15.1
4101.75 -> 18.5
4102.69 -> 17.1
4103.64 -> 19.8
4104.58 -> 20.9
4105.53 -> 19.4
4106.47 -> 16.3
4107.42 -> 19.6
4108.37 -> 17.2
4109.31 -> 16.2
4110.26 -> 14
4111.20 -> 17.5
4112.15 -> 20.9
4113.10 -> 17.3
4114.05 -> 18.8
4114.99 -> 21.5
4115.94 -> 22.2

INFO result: 1.87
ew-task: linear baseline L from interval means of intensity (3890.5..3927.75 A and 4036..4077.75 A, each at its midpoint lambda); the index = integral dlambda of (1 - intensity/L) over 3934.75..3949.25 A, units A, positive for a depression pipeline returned 4.32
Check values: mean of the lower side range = 14.1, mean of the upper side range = 19.1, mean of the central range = 10.7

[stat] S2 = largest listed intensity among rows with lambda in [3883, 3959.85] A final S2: 18.3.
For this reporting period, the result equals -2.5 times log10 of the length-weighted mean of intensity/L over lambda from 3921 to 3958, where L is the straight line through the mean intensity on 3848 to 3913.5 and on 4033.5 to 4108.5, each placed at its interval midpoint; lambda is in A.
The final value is 0.30 mag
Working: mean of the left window 11.9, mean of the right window 19.5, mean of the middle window 10.9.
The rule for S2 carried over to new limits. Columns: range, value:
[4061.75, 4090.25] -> 23.8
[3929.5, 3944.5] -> 11.6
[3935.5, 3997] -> 20.1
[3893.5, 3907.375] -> 16.8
